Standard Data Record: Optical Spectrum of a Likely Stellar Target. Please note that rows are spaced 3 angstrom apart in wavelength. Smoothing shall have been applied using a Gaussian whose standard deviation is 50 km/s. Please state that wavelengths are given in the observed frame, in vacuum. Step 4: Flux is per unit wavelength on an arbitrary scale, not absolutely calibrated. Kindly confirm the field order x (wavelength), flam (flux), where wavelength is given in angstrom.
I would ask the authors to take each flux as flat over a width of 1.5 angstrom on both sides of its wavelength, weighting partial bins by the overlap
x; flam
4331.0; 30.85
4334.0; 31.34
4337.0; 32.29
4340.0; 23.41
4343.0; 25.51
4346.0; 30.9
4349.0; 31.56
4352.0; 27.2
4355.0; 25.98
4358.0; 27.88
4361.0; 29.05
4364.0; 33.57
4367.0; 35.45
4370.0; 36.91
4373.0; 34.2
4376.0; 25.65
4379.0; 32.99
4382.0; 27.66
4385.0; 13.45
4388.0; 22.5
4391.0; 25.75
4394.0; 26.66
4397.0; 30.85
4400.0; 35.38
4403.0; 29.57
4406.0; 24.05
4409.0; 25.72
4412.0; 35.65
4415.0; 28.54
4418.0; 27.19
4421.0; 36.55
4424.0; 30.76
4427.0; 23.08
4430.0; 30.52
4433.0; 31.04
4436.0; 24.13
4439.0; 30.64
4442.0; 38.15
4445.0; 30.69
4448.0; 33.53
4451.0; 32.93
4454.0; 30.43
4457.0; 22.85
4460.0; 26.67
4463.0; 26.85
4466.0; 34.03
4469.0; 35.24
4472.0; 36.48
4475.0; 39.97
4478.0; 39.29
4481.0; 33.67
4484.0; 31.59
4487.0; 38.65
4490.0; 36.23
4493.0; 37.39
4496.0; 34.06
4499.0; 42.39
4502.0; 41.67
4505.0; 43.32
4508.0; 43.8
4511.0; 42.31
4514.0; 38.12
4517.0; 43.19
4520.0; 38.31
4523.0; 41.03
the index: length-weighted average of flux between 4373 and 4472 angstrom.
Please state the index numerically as 29.2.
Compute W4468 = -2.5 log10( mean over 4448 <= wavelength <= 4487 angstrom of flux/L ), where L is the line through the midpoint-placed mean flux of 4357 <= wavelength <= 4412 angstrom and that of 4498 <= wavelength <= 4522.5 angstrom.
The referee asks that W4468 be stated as 0.14 mag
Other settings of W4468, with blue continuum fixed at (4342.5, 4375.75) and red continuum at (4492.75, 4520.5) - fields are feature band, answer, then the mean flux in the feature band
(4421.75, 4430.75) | 0.23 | 28.6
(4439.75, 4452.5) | 0.09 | 33.6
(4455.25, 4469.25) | 0.30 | 28.6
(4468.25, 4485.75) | 0.07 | 36.1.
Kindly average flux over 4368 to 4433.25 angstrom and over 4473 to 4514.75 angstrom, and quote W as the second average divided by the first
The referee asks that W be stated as 1.34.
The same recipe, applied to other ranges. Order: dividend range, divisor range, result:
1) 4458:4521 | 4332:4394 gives 1.30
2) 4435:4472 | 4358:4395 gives 1.08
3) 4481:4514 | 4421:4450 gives 1.27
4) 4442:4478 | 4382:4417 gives 1.19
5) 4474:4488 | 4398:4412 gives 1.24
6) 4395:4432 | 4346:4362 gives 1.04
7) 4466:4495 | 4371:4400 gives 1.33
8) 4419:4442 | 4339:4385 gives 1.02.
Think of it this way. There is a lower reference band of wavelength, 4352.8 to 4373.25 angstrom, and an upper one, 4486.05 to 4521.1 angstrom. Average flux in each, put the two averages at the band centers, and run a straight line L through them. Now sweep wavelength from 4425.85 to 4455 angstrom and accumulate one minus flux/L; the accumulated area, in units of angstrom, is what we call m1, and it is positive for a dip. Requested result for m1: 4.5 angstrom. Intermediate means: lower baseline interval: 31.6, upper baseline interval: 40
